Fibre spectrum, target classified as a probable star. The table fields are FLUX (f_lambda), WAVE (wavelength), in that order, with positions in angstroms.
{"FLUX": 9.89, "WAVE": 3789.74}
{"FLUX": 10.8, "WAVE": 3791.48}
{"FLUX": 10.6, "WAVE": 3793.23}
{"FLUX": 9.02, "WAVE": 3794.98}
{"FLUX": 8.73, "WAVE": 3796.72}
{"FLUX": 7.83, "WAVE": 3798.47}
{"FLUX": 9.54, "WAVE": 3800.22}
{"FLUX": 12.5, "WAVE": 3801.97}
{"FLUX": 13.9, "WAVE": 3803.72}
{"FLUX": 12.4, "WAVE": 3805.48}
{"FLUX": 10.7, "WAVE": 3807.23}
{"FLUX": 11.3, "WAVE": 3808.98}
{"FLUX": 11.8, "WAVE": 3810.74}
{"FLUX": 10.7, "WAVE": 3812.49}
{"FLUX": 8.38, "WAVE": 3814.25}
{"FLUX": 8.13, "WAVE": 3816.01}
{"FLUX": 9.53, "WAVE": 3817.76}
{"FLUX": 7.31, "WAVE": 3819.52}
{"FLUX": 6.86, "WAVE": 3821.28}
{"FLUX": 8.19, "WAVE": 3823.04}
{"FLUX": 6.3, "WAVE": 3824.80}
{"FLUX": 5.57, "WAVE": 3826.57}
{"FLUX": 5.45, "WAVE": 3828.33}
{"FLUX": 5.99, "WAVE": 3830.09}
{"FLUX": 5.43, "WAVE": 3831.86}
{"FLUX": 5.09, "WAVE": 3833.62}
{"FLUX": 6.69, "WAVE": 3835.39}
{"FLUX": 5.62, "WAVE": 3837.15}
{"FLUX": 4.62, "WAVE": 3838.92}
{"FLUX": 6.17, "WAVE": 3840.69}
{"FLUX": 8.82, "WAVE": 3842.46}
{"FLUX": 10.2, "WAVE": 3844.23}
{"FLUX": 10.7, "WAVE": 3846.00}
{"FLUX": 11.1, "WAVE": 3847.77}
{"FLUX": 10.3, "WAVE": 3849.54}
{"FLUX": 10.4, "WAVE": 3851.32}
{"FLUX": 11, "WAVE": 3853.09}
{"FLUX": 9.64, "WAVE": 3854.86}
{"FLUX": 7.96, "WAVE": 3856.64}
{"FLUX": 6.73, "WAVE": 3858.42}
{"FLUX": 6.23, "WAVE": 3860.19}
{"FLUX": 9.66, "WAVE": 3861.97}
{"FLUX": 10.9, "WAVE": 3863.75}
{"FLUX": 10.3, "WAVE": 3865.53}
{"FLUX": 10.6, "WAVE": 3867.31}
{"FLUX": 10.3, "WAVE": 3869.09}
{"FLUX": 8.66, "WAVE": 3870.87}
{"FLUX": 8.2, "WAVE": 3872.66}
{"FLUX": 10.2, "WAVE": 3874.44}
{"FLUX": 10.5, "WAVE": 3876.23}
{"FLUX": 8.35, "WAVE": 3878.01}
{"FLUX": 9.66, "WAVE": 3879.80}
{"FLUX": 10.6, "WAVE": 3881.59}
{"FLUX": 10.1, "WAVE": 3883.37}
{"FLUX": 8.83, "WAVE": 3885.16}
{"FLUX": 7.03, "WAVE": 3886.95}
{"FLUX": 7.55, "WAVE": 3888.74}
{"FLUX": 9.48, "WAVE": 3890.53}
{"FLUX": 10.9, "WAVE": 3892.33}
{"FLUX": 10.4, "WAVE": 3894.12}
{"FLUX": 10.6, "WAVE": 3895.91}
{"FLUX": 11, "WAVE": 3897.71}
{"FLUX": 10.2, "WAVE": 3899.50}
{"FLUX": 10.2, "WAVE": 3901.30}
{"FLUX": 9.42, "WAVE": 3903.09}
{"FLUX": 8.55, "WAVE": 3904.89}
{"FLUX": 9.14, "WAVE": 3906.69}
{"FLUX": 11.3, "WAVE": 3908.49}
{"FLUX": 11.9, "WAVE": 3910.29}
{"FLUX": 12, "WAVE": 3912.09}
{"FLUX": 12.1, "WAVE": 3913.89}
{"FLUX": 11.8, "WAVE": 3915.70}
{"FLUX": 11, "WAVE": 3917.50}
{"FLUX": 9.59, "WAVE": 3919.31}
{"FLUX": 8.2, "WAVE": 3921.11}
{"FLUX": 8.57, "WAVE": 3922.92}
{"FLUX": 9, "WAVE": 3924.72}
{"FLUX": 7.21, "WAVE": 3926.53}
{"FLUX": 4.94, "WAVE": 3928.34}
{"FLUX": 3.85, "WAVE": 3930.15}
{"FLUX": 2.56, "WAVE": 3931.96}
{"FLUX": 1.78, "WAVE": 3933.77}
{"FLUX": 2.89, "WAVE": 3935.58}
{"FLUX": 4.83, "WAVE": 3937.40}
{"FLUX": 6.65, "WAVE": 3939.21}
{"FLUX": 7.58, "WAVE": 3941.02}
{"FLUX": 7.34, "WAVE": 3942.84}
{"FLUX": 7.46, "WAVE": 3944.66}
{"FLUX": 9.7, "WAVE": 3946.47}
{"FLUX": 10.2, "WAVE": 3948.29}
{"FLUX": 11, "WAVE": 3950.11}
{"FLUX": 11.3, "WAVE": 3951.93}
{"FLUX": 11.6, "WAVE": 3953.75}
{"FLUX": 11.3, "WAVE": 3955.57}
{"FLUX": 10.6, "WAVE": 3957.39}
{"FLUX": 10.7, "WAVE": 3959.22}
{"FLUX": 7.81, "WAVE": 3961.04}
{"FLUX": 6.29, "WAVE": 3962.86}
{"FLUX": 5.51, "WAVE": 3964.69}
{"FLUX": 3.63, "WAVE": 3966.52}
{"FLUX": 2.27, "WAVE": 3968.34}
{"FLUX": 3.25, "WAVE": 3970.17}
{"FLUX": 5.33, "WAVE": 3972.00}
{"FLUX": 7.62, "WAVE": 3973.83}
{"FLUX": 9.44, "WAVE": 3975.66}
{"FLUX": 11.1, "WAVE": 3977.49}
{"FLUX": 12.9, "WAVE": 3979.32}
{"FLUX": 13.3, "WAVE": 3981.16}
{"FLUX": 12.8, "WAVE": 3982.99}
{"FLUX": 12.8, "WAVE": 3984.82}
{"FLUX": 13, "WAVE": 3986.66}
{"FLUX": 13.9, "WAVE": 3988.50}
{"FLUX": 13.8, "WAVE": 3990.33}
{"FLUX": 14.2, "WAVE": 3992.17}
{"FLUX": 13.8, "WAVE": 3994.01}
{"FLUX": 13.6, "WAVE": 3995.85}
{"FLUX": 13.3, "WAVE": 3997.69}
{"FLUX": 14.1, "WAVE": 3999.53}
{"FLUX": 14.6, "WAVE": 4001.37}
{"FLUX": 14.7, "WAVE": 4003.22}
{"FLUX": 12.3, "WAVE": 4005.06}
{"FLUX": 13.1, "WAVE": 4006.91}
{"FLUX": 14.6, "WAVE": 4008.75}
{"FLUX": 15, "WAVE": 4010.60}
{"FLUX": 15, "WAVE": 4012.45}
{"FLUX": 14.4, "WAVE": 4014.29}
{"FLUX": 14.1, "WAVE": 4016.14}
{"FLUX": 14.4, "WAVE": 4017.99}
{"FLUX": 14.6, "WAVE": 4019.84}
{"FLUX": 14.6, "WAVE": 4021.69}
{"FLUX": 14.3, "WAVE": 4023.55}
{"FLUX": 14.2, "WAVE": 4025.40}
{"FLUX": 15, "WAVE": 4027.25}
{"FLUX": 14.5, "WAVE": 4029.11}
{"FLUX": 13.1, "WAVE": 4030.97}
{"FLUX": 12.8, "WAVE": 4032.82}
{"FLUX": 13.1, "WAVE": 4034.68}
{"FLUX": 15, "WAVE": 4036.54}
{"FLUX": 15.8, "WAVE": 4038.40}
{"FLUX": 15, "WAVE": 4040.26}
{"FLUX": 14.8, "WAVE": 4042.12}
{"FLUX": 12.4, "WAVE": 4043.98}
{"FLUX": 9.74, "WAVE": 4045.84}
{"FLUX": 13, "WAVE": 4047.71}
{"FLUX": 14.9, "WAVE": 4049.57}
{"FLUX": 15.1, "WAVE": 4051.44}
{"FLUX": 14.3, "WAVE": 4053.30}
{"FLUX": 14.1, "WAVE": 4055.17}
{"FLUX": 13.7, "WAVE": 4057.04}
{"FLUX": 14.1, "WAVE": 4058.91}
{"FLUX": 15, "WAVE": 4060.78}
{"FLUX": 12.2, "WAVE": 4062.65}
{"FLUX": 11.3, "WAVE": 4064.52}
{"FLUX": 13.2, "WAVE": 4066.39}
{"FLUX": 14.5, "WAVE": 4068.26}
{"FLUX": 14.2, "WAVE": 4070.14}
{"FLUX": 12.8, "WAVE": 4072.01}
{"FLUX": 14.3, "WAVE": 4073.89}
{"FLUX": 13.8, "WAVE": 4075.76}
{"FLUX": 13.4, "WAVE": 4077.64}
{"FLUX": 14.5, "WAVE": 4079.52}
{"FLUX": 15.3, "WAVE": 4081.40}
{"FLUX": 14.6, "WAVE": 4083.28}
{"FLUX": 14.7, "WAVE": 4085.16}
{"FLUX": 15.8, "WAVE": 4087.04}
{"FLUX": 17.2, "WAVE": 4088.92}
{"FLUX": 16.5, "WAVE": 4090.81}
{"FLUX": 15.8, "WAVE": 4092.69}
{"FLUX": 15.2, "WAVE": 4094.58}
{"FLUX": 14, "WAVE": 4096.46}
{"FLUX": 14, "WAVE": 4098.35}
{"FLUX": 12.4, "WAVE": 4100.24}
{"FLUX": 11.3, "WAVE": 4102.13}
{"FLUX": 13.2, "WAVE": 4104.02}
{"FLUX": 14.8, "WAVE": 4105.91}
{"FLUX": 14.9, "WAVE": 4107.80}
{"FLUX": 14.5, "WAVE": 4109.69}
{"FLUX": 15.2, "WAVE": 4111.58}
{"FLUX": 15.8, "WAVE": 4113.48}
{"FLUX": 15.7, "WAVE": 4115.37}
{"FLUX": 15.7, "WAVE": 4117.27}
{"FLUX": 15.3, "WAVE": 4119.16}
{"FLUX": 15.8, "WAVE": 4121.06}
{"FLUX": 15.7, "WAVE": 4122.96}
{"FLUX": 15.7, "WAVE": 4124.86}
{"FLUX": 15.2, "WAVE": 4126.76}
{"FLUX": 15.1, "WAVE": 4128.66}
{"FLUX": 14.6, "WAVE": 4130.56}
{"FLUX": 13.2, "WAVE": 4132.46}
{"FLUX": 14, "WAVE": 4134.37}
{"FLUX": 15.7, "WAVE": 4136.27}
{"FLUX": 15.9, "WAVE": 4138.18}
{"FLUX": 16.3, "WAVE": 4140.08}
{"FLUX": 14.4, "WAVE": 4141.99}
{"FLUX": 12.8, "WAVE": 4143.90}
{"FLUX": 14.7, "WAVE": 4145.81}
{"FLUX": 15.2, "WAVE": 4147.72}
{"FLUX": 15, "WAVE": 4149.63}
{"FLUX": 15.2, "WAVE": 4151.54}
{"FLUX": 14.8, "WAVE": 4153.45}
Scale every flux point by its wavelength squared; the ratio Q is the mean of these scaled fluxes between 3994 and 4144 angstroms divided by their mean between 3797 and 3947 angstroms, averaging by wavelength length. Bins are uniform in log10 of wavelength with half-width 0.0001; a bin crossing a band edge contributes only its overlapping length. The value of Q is 1.82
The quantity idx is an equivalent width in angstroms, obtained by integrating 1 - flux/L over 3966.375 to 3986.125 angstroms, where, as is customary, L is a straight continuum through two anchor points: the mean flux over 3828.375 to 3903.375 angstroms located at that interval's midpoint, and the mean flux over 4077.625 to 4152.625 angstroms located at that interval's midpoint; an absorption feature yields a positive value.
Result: 4.7 angstroms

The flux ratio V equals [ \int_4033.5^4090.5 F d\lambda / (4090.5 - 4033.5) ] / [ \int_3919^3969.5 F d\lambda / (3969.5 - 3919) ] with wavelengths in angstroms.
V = 1.94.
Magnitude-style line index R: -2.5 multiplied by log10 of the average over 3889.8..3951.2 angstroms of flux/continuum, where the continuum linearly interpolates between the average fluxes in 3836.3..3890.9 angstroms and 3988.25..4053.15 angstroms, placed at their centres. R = 0.237 mag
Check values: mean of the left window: 9.04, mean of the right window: 14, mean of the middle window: 8.63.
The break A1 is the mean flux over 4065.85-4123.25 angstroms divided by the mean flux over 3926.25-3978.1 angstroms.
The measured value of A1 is 2.07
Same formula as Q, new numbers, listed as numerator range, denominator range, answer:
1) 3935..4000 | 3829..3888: 1.18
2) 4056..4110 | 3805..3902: 1.79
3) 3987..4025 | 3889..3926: 1.46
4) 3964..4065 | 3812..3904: 1.58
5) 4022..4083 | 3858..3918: 1.53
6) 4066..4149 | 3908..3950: 2.02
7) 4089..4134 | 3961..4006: 1.47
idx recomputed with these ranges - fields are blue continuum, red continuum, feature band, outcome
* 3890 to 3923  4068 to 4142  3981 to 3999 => -1.8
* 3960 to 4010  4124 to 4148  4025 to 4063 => -4.6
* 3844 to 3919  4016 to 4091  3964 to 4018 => 4.1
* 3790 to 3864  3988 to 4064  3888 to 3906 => 1.3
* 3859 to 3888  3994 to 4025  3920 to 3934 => 6.5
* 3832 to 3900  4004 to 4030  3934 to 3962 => 8.0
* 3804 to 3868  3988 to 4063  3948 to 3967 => 4.5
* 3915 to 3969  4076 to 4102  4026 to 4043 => -3.2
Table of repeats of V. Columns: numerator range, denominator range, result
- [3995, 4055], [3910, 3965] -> 1.69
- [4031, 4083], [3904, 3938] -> 1.73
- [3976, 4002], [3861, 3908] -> 1.37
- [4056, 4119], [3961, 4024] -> 1.22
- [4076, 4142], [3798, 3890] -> 1.68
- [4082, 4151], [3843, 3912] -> 1.53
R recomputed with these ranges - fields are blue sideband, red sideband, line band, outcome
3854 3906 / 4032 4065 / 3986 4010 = -0.113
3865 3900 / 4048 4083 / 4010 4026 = -0.135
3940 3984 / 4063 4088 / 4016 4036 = -0.201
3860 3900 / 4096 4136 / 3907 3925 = -0.018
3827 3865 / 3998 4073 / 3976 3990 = -0.037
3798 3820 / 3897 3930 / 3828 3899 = 0.133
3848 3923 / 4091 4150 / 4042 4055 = -0.014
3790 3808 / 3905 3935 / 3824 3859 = 0.257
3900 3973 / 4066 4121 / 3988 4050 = -0.220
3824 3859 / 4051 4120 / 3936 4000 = 0.155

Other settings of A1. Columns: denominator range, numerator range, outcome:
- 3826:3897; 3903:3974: 0.91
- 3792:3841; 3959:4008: 1.28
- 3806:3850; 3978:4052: 1.72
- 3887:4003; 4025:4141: 1.52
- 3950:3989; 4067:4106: 1.54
